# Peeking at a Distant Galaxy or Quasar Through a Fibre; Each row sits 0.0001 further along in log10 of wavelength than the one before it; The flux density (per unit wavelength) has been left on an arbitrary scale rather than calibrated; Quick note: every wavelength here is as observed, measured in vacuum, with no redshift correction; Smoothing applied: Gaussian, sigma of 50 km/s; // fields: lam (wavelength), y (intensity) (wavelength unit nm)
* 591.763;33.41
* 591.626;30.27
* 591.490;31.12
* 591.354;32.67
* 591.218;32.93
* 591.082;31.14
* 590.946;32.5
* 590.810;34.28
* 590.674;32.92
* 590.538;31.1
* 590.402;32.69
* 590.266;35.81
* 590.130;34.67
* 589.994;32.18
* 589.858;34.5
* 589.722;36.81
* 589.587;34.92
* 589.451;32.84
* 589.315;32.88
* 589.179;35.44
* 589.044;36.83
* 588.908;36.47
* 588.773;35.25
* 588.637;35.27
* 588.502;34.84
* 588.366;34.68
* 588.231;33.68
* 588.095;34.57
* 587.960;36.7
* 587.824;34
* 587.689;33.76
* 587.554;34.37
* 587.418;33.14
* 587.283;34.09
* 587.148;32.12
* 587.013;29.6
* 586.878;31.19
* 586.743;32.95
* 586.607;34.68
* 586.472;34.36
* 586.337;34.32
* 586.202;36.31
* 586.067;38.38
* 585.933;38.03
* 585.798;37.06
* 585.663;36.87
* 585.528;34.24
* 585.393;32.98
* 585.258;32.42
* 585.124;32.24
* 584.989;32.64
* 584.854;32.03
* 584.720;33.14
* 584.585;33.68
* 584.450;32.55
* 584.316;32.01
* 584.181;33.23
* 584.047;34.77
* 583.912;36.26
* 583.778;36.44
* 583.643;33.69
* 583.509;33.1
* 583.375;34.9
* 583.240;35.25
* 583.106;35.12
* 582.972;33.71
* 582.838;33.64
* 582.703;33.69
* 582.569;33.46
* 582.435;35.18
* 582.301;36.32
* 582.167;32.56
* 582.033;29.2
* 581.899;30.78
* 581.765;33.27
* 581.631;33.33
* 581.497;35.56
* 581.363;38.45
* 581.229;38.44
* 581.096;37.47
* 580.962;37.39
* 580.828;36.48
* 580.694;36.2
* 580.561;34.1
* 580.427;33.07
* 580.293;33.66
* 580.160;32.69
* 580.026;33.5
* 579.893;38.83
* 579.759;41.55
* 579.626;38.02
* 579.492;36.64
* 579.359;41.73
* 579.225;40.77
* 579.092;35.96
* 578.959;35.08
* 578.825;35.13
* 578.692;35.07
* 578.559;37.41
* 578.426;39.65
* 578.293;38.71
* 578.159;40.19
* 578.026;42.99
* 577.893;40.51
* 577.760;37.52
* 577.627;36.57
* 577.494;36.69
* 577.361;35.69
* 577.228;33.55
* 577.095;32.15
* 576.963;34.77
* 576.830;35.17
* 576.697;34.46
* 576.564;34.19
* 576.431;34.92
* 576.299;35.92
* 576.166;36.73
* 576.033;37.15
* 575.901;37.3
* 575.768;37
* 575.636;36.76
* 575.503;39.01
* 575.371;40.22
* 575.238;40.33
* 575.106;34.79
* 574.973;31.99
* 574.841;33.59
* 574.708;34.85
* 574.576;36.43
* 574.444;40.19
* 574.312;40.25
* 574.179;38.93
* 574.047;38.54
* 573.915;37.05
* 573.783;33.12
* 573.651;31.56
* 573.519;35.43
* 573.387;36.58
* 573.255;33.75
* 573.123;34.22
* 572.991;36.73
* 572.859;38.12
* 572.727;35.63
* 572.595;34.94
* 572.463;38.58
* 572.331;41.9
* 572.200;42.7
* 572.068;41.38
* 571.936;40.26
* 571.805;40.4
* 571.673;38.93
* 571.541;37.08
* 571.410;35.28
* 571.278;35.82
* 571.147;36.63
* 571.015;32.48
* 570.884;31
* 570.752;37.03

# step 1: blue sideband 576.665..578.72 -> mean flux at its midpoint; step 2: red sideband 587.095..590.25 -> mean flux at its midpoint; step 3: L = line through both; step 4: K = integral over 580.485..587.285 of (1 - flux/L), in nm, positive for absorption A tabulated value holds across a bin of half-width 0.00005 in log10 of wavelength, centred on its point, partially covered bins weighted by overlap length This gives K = 0.25 nm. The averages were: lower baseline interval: 37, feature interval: 34.3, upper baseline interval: 34.6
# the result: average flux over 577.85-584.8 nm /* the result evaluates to 35.6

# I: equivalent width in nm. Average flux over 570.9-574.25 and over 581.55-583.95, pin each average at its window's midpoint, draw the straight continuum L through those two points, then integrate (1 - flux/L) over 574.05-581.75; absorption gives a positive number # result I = -0.31 nm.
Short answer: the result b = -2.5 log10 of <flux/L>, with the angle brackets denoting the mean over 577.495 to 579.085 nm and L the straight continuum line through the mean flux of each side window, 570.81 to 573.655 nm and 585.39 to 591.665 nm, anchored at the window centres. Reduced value -0.061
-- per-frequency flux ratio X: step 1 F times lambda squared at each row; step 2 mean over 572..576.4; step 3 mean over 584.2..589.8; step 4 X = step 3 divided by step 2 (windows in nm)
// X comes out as 1.0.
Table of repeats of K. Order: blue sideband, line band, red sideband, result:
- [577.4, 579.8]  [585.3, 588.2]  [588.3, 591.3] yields 0.07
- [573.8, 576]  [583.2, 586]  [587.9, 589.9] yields 0.12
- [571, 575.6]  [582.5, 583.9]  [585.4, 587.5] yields 0.03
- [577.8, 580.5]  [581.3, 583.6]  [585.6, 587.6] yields 0.14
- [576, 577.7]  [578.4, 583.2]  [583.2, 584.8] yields -0.14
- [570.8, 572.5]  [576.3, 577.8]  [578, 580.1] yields 0.12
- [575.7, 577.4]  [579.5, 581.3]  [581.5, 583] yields -0.12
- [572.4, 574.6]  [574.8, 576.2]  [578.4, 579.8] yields 0.00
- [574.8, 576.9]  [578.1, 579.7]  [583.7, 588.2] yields -0.10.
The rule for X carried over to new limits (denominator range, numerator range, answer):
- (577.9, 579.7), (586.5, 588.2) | 0.90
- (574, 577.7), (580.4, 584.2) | 0.98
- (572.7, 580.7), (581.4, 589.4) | 0.96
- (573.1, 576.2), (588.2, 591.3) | 0.98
